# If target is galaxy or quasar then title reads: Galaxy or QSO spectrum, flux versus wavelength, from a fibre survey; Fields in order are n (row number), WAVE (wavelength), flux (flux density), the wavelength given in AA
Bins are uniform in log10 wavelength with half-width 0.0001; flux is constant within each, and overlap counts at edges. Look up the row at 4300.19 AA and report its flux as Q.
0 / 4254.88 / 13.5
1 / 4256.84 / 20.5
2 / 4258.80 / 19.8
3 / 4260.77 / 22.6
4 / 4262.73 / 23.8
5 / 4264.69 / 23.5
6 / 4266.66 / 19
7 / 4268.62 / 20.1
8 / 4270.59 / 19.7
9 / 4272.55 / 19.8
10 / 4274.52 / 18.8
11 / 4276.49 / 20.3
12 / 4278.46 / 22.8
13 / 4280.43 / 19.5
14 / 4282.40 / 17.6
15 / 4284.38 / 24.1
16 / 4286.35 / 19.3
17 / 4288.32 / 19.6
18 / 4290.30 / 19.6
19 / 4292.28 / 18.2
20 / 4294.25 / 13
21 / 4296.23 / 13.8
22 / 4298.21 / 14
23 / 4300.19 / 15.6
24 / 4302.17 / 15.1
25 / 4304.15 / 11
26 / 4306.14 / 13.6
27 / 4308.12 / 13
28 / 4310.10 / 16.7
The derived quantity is 15.6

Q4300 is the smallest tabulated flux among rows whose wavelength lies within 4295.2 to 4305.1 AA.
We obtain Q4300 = 11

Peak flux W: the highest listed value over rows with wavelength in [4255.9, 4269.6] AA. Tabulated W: 23.8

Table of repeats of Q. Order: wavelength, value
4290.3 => 19.6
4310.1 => 16.7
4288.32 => 19.6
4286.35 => 19.3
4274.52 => 18.8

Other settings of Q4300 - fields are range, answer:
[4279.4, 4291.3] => 17.6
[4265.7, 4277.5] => 18.8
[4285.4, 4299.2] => 13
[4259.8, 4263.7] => 22.6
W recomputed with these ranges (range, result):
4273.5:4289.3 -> 24.1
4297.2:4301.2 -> 15.6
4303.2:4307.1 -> 13.6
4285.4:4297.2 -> 19.6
